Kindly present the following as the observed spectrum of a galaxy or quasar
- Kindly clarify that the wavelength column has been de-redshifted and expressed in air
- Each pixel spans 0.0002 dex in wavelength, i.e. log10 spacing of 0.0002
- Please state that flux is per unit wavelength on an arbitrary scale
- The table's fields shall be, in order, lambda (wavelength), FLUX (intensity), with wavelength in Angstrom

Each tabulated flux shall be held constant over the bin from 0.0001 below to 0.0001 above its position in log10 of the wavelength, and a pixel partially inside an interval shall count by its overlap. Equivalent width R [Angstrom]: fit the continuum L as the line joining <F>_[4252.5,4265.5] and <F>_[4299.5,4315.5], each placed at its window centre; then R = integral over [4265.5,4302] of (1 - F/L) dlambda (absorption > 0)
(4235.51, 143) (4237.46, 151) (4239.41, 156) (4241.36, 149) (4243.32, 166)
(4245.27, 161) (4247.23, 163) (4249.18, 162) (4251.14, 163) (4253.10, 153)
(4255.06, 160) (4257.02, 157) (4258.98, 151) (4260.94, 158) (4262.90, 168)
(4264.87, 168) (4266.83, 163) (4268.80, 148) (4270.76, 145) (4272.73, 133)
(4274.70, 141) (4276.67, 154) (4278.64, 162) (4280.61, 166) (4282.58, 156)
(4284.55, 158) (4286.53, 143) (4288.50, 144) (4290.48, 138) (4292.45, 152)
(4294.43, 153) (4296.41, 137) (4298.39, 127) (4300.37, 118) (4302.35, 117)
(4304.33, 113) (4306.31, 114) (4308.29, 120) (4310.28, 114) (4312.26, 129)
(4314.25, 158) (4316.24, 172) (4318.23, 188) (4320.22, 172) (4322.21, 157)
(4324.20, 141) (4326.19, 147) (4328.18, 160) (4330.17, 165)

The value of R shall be -1.3 Angstrom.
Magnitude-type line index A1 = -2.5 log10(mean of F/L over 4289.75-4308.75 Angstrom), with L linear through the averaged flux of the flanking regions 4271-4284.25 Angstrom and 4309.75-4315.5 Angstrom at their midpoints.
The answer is 0.11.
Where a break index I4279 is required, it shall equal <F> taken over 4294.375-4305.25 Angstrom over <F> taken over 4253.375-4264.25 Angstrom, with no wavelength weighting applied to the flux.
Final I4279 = 0.79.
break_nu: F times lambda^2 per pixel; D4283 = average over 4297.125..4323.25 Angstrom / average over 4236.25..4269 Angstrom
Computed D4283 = 0.90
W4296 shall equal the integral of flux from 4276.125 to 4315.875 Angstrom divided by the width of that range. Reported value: 139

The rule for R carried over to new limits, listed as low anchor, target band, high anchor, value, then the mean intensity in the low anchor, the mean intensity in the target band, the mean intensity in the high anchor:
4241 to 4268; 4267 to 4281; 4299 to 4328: 0.3 Angstrom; 160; 150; 140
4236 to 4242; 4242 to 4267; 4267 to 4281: -1.6 Angstrom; 152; 161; 150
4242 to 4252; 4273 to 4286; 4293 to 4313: -1.3 Angstrom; 162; 154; 125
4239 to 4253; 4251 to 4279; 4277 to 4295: 0.3 Angstrom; 160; 155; 152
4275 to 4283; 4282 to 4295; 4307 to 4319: 0.5 Angstrom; 158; 149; 145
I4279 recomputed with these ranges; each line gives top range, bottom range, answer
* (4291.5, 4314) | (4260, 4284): 0.82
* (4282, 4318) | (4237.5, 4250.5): 0.87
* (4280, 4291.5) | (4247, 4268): 0.94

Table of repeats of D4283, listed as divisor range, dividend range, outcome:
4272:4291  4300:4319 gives 0.91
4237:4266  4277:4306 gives 0.90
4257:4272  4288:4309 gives 0.84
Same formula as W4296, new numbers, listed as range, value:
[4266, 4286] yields 152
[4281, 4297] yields 149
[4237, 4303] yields 151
